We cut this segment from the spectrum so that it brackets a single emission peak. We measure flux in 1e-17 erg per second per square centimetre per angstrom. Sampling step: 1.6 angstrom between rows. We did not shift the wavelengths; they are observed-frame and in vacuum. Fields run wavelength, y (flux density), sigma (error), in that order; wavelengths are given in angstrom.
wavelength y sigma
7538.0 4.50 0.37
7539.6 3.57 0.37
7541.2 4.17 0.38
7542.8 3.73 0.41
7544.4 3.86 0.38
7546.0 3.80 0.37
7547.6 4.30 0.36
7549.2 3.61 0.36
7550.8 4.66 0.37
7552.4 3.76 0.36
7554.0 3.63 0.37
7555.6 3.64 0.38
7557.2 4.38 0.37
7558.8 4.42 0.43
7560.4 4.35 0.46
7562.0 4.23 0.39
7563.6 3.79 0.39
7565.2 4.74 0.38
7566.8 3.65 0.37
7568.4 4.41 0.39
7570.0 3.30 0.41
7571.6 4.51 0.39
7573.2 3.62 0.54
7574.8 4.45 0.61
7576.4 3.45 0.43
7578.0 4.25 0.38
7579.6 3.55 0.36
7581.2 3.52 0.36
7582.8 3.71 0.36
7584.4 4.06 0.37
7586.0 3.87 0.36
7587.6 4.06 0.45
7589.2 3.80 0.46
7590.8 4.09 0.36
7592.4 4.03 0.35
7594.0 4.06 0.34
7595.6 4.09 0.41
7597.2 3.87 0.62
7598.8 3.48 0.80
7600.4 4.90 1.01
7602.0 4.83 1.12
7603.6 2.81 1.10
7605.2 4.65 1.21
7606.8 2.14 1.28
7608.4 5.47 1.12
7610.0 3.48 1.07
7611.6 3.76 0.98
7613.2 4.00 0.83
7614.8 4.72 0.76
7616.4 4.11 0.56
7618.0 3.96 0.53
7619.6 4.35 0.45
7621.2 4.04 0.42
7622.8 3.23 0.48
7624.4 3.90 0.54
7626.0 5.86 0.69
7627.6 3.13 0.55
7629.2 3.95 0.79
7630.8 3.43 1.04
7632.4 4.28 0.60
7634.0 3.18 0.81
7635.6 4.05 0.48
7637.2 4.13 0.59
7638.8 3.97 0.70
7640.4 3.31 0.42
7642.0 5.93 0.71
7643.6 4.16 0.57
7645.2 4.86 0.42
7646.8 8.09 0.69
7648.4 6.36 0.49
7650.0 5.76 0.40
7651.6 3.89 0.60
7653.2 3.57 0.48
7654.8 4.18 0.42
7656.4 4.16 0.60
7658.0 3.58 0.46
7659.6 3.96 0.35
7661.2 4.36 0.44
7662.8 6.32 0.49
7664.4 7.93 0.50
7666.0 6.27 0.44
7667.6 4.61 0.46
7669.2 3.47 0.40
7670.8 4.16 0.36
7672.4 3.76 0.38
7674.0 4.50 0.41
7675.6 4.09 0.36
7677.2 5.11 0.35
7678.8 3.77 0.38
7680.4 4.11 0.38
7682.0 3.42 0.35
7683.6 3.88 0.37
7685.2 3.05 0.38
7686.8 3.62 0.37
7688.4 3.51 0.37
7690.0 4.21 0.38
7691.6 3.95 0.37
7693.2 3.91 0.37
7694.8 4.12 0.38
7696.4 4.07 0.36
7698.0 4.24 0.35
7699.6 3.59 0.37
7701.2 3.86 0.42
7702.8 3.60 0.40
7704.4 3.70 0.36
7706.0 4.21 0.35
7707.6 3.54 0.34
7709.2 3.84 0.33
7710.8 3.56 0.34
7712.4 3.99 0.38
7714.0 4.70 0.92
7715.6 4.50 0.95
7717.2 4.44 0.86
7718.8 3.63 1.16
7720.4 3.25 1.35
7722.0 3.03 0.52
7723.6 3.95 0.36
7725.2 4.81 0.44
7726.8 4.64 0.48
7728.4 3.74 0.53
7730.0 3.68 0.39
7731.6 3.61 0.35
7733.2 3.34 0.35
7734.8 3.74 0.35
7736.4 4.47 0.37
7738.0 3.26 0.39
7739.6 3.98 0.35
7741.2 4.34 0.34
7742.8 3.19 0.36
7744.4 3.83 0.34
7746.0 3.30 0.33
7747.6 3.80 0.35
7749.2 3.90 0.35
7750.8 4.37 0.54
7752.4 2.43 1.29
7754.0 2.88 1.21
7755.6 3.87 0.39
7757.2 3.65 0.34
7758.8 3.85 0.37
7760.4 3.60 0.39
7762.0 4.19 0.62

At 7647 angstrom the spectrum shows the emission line [S II] 6716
